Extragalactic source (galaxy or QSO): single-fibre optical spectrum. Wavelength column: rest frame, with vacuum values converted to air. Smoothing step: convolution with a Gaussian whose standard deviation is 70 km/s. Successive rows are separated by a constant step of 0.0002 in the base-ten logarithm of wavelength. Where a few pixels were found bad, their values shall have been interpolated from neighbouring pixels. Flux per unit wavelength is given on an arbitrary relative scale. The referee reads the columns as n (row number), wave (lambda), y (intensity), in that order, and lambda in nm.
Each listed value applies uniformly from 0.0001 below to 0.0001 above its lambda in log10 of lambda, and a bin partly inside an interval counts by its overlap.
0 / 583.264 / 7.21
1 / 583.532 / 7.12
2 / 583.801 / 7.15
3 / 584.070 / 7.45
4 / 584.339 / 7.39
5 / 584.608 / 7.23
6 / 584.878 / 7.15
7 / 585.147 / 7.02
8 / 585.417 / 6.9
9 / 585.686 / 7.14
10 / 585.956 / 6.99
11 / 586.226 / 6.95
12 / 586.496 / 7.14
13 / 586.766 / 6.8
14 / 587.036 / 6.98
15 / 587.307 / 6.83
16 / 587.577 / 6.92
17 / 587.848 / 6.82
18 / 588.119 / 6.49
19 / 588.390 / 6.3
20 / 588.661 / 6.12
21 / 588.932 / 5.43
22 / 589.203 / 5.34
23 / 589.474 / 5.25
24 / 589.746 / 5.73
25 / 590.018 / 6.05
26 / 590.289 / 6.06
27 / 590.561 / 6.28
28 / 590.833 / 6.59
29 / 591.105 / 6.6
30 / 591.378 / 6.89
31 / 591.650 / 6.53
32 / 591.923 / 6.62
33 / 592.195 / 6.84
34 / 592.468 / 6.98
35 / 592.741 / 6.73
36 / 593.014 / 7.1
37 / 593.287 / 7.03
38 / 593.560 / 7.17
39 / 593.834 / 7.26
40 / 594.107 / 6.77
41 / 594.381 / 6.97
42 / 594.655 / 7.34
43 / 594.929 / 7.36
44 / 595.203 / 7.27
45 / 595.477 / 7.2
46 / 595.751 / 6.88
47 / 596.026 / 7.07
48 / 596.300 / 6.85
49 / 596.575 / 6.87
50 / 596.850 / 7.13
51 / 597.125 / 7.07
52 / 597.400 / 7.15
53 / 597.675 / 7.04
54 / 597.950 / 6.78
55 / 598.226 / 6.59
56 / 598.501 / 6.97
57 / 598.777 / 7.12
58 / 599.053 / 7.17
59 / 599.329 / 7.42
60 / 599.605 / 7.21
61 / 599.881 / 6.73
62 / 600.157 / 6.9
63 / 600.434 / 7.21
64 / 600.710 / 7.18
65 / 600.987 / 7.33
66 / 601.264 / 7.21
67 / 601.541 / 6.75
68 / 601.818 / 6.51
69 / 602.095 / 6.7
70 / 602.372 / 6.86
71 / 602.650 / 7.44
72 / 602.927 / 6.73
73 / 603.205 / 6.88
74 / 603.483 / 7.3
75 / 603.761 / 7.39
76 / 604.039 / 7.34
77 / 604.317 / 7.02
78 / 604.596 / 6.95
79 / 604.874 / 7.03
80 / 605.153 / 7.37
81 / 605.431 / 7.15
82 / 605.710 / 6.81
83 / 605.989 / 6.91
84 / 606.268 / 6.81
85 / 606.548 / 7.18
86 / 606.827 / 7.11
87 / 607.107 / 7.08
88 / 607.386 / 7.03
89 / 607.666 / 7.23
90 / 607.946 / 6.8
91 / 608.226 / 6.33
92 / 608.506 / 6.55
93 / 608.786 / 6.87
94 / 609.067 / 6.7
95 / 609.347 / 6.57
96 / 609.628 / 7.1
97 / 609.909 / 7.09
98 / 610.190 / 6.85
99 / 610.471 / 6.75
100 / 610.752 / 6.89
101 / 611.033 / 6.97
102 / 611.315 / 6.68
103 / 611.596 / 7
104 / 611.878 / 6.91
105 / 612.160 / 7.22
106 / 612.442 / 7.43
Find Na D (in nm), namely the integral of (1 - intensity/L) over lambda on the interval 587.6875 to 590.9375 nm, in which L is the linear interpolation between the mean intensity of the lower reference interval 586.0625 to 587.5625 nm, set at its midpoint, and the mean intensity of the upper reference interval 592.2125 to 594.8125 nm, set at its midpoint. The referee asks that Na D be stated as 0.44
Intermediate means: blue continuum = 6.94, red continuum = 7.03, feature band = 6.04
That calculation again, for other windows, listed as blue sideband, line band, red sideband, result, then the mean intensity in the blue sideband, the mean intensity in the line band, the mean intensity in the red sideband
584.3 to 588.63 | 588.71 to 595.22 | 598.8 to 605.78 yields 0.37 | 6.91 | 6.57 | 7.07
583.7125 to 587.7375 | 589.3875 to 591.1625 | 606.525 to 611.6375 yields 0.24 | 7.07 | 6.08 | 6.87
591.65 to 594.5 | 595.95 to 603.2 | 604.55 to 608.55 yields -0.05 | 6.93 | 7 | 6.97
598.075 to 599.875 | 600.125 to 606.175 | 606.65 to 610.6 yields -0.06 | 7.05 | 7.05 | 6.87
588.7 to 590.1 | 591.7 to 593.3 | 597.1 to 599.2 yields -0.20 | 5.58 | 6.85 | 6.98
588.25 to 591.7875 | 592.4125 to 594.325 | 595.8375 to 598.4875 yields -0.15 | 6.09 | 7.01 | 6.95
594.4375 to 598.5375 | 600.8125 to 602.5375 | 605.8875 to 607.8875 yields 0.03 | 7.04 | 6.91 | 7.04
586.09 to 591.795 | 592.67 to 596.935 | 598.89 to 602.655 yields -0.23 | 6.39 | 7.07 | 7.03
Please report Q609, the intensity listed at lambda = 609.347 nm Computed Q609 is 6.57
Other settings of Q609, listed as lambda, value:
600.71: 7.18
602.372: 6.86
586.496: 7.14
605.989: 6.91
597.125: 7.07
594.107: 6.77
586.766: 6.8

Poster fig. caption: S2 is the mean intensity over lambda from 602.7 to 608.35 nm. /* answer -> 7.03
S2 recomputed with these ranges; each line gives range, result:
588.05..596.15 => 6.61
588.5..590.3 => 5.7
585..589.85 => 6.51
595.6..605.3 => 7.03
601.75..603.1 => 6.87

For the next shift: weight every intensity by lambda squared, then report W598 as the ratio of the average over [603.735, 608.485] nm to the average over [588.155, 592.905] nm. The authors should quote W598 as 1.18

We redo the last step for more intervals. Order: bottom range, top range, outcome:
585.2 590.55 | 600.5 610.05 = 1.15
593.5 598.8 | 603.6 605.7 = 1.05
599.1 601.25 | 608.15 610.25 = 0.98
